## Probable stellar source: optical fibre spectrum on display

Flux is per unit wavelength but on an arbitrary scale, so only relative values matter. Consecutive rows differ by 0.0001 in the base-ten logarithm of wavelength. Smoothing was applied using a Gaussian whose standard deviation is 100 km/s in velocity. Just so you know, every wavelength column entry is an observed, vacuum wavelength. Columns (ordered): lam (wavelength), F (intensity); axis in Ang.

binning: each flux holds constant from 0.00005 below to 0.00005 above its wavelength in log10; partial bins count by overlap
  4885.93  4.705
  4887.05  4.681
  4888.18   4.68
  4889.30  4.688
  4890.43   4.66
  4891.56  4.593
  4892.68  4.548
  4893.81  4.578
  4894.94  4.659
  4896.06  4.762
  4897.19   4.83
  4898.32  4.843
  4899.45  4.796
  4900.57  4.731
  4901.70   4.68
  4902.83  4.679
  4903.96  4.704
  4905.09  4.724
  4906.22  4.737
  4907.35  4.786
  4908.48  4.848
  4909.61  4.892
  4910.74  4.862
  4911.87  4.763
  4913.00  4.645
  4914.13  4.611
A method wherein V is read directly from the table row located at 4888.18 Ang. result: 4.68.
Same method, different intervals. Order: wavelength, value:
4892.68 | 4.548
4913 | 4.645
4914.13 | 4.611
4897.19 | 4.83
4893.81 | 4.578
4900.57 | 4.731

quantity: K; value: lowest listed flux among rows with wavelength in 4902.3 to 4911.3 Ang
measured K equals 4.679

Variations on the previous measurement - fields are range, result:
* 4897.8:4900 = 4.796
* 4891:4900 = 4.548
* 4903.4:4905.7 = 4.704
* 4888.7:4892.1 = 4.593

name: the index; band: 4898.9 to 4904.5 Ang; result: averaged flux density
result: 4.72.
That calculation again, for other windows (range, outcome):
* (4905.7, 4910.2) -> 4.82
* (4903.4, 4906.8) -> 4.72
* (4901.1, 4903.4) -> 4.67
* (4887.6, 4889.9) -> 4.68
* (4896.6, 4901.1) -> 4.8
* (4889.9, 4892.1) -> 4.62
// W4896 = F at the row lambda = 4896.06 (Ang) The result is 4.762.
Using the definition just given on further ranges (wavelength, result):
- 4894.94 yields 4.659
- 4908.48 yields 4.848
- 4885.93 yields 4.705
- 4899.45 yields 4.796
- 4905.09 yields 4.724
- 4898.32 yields 4.843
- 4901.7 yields 4.68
